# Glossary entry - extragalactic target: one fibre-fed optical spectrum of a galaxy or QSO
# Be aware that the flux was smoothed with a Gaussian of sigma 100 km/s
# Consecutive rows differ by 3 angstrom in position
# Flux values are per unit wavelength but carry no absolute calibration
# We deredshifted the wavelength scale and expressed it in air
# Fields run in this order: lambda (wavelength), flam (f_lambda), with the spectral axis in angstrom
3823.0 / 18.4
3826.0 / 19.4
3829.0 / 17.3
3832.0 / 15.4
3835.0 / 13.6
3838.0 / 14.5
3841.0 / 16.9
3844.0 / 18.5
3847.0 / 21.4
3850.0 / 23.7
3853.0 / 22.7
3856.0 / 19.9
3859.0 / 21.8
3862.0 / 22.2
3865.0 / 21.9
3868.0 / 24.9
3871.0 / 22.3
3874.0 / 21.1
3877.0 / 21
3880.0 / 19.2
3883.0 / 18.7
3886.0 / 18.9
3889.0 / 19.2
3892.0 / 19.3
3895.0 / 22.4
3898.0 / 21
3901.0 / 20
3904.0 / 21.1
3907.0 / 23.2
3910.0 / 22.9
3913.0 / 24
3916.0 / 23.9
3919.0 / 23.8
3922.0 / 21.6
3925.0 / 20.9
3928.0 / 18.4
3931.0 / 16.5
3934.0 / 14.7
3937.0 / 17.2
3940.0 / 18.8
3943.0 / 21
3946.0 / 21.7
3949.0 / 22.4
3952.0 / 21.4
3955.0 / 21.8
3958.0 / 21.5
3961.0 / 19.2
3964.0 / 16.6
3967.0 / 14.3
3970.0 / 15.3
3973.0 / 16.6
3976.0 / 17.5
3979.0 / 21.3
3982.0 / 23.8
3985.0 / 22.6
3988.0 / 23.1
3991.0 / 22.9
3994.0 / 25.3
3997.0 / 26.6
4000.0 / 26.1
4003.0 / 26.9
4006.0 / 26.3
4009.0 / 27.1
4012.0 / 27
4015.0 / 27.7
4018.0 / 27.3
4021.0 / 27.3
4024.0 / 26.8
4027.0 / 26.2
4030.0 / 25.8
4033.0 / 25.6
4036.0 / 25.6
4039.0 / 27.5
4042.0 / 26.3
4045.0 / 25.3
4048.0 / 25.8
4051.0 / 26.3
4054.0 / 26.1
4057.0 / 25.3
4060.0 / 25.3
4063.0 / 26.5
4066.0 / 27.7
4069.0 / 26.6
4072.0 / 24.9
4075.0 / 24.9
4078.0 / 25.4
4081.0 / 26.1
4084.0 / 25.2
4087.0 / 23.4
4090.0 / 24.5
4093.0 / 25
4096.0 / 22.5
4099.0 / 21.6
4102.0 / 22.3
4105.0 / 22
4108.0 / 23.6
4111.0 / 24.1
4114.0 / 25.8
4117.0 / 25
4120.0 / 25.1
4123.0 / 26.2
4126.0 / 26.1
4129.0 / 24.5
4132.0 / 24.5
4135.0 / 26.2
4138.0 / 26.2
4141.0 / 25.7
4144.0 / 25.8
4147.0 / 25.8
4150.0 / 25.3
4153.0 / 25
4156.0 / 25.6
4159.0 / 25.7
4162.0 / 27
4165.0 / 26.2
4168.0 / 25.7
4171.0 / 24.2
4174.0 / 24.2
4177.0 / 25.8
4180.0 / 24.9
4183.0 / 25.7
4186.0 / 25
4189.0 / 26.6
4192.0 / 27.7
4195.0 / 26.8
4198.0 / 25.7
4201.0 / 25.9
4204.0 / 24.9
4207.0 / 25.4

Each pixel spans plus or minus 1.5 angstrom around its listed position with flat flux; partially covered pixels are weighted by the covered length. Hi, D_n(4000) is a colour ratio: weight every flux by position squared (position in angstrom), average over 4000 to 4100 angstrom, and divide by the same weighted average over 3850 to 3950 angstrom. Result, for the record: 1.33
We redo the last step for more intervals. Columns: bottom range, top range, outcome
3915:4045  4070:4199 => 1.20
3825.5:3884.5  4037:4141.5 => 1.42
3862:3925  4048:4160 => 1.29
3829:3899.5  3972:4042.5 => 1.35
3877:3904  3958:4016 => 1.18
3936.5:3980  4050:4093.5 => 1.41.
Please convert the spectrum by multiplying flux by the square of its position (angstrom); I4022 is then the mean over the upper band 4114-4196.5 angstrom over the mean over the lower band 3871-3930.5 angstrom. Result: 1.38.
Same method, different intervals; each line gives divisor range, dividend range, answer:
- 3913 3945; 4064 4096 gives 1.37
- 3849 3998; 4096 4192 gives 1.34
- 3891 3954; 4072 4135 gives 1.29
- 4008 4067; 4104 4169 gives 1.01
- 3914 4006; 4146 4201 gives 1.37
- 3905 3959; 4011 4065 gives 1.33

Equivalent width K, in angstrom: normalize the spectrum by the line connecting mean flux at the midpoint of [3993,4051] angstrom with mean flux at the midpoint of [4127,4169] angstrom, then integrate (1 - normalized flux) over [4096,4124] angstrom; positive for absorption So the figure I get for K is 2.22 angstrom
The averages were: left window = 26.5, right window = 25.7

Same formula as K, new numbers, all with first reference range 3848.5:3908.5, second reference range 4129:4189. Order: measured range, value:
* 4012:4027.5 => -2.5 angstrom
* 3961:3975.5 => 4.1 angstrom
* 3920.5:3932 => 1.3 angstrom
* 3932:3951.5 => 2.5 angstrom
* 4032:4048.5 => -1.6 angstrom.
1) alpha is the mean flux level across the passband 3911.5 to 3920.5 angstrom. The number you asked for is 23.9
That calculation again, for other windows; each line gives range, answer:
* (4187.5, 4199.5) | 26.7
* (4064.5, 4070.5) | 27.2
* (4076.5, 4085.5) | 25.6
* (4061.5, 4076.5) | 26.1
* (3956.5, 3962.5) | 20.3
